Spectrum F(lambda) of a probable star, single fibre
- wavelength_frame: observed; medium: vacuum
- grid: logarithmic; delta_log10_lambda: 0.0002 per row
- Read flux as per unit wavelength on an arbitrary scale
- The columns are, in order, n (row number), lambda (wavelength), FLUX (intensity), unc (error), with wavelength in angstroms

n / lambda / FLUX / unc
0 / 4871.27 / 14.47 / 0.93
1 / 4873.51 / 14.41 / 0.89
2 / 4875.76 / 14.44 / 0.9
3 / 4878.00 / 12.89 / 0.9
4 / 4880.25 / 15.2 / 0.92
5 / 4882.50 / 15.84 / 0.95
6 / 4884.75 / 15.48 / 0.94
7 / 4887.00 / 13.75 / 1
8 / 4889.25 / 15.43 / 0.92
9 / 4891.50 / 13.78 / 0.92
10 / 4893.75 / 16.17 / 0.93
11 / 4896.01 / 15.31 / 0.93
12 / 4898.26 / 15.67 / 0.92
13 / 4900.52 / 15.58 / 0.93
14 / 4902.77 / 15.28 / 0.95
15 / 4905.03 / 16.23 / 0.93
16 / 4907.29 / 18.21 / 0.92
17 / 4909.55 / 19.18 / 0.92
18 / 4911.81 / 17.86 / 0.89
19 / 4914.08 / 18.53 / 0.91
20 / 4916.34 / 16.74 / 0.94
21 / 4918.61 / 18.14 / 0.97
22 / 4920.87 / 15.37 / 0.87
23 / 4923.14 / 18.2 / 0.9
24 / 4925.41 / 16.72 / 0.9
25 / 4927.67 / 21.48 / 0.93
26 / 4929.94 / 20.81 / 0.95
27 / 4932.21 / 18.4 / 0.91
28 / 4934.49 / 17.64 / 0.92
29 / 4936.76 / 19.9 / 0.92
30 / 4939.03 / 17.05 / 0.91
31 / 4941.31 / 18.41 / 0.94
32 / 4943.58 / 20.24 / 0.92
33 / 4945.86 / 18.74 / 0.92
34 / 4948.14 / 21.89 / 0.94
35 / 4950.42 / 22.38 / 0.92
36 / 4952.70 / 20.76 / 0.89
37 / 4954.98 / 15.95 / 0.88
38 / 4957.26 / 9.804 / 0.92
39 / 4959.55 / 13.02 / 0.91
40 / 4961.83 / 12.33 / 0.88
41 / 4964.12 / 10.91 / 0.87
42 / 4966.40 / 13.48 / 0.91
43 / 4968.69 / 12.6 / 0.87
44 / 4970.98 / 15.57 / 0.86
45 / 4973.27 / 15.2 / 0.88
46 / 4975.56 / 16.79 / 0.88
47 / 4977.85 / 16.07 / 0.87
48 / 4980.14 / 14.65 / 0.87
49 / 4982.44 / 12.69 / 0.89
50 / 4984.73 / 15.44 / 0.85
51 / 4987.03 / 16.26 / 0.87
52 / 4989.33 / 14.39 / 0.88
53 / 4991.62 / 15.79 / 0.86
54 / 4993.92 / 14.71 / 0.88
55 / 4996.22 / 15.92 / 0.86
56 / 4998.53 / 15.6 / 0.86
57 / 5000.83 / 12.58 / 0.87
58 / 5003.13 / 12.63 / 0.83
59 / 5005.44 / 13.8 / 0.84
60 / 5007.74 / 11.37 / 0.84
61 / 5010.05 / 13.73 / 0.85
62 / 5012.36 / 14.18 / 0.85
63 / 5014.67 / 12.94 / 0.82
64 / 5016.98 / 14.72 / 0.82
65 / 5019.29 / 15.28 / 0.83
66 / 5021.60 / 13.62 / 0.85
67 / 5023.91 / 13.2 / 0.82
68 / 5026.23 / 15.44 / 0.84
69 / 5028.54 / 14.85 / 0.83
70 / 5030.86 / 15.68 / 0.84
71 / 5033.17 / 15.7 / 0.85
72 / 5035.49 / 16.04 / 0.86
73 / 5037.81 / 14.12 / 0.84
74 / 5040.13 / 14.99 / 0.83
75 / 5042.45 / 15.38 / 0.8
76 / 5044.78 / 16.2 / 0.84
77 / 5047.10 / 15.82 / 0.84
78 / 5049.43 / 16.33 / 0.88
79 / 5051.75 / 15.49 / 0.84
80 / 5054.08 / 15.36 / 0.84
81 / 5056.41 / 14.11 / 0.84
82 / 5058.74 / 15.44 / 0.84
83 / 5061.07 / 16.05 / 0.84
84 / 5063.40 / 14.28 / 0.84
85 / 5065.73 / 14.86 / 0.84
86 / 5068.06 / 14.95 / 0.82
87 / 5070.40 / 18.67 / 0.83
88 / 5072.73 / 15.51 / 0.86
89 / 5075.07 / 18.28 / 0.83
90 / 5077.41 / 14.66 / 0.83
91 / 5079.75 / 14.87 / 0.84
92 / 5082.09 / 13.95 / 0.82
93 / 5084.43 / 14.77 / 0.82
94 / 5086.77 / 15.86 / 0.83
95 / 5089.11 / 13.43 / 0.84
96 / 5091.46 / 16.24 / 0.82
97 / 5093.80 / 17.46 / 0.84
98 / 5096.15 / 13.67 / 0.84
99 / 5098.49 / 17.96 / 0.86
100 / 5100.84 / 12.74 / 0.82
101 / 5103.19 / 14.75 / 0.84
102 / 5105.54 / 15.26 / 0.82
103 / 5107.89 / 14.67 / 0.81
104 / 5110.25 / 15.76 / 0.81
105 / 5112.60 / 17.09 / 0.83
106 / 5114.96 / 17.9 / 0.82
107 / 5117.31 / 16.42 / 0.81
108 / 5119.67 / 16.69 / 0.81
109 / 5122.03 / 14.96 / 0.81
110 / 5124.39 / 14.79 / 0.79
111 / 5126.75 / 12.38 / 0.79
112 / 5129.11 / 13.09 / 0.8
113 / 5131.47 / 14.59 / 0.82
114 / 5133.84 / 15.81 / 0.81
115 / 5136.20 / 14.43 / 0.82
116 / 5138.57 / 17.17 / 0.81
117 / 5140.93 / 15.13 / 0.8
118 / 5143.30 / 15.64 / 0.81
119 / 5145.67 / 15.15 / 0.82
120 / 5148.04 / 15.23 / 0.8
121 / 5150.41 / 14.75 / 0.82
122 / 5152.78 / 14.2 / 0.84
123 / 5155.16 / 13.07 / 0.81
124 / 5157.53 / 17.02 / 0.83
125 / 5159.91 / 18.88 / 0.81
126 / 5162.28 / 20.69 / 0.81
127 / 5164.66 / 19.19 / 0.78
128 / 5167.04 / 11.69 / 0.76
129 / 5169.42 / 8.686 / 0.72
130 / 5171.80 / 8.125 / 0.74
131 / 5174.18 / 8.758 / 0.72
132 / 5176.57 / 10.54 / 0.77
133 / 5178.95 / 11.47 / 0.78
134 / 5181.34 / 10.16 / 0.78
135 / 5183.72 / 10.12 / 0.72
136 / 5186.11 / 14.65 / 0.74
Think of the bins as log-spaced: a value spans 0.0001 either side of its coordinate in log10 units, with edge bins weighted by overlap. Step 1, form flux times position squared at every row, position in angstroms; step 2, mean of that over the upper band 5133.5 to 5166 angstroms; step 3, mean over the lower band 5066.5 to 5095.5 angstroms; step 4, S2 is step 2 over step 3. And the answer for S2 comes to 1.1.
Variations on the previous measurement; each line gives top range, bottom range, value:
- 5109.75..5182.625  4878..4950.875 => 0.91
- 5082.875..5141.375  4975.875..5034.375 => 1.10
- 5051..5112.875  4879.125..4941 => 0.97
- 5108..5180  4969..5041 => 1.06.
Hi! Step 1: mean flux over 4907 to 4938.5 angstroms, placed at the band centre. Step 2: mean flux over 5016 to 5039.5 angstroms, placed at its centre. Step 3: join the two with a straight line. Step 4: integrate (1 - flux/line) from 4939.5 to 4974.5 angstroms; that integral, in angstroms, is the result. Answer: 2.4 angstroms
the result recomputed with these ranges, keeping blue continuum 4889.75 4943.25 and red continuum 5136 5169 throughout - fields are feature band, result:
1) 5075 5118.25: 1.8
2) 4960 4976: 3.2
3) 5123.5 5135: 1.3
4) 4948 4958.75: -0.3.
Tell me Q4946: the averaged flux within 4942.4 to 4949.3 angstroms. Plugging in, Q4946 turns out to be 20.3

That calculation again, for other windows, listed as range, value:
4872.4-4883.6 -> 14.5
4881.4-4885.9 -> 15.6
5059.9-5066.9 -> 15.1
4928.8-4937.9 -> 19.2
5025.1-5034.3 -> 15.4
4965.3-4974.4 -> 14.2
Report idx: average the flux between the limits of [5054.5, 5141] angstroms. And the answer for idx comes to 15.4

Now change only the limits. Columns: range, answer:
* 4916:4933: 18.3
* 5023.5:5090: 15.4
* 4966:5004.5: 14.7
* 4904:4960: 18.1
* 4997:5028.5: 13.8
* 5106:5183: 14.5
